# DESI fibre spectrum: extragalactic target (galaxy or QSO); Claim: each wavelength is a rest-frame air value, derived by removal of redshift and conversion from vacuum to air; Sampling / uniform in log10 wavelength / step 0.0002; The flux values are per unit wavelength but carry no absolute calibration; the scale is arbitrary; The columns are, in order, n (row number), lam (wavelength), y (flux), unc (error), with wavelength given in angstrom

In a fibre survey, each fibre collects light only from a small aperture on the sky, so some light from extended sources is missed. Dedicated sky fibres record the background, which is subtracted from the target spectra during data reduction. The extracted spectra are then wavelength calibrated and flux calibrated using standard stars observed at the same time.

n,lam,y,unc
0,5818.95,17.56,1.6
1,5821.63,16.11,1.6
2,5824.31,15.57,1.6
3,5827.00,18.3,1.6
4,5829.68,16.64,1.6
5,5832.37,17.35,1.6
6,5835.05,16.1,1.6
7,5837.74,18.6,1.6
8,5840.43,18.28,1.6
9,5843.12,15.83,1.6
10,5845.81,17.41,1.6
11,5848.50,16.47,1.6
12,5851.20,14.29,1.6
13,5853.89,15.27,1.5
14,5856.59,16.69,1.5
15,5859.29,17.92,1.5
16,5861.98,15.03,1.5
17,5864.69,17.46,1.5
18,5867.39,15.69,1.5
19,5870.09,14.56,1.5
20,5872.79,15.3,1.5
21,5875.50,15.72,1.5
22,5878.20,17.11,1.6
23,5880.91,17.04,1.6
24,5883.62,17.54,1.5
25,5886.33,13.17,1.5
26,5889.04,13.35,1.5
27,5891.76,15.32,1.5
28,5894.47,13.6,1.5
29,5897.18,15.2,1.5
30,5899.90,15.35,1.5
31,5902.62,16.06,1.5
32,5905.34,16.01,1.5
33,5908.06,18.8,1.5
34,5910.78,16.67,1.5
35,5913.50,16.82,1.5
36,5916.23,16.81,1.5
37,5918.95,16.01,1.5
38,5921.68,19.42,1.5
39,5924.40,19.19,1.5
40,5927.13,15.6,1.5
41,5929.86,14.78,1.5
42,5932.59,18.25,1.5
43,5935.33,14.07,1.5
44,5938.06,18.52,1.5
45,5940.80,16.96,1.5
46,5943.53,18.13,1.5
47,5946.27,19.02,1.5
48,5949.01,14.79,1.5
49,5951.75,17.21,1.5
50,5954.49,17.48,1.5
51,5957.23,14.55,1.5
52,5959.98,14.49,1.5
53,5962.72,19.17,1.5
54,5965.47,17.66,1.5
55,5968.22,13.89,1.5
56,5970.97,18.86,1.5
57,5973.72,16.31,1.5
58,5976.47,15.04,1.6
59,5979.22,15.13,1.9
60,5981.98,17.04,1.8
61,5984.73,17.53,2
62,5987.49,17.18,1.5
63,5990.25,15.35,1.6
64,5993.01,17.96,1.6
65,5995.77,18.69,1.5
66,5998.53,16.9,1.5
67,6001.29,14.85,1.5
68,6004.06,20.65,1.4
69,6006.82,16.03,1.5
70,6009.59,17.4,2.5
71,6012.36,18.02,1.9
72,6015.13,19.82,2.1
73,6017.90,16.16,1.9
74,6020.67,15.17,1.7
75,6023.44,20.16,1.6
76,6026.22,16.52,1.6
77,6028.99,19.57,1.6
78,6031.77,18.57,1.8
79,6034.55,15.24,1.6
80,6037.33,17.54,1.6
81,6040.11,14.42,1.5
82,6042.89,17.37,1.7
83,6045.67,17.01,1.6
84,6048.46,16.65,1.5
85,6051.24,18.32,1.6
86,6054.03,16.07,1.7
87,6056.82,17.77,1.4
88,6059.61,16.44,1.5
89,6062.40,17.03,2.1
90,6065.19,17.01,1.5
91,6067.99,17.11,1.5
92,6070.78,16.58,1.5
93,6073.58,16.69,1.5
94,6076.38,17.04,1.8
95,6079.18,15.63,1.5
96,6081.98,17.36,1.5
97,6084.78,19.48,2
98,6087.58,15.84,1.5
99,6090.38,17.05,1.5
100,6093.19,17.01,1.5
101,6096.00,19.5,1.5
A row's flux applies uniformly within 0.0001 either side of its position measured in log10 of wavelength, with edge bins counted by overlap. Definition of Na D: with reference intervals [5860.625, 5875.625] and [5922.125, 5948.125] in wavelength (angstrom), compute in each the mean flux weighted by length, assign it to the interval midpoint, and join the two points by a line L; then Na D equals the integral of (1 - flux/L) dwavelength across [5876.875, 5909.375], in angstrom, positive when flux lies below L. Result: 1.0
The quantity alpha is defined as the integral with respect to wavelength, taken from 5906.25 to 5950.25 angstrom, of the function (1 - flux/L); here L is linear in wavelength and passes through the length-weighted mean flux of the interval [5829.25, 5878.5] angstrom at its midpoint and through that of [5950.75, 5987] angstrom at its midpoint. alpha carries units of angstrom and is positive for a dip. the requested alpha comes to -1.7 angstrom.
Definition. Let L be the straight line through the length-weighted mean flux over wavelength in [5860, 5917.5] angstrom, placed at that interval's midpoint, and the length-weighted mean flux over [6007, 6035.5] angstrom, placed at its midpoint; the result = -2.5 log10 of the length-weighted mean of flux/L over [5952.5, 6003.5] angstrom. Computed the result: 0.03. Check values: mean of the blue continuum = 15.9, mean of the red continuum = 17.6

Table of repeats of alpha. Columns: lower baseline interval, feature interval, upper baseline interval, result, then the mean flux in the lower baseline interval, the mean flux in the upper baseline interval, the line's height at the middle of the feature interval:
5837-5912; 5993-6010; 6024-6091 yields -0.7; 16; 17.1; 16.7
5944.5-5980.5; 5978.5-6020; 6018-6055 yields -1.2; 16.5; 17.1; 16.8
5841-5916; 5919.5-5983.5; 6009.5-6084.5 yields -1.1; 16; 17.2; 16.5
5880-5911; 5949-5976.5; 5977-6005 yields 0.2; 15.6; 17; 16.6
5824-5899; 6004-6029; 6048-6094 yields -1.4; 16.1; 17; 16.8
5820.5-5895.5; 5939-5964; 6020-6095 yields -0.5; 16.1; 17.1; 16.6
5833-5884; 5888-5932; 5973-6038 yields 1.2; 16.4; 17.2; 16.7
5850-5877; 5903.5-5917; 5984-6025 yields -0.5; 15.8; 17.5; 16.4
